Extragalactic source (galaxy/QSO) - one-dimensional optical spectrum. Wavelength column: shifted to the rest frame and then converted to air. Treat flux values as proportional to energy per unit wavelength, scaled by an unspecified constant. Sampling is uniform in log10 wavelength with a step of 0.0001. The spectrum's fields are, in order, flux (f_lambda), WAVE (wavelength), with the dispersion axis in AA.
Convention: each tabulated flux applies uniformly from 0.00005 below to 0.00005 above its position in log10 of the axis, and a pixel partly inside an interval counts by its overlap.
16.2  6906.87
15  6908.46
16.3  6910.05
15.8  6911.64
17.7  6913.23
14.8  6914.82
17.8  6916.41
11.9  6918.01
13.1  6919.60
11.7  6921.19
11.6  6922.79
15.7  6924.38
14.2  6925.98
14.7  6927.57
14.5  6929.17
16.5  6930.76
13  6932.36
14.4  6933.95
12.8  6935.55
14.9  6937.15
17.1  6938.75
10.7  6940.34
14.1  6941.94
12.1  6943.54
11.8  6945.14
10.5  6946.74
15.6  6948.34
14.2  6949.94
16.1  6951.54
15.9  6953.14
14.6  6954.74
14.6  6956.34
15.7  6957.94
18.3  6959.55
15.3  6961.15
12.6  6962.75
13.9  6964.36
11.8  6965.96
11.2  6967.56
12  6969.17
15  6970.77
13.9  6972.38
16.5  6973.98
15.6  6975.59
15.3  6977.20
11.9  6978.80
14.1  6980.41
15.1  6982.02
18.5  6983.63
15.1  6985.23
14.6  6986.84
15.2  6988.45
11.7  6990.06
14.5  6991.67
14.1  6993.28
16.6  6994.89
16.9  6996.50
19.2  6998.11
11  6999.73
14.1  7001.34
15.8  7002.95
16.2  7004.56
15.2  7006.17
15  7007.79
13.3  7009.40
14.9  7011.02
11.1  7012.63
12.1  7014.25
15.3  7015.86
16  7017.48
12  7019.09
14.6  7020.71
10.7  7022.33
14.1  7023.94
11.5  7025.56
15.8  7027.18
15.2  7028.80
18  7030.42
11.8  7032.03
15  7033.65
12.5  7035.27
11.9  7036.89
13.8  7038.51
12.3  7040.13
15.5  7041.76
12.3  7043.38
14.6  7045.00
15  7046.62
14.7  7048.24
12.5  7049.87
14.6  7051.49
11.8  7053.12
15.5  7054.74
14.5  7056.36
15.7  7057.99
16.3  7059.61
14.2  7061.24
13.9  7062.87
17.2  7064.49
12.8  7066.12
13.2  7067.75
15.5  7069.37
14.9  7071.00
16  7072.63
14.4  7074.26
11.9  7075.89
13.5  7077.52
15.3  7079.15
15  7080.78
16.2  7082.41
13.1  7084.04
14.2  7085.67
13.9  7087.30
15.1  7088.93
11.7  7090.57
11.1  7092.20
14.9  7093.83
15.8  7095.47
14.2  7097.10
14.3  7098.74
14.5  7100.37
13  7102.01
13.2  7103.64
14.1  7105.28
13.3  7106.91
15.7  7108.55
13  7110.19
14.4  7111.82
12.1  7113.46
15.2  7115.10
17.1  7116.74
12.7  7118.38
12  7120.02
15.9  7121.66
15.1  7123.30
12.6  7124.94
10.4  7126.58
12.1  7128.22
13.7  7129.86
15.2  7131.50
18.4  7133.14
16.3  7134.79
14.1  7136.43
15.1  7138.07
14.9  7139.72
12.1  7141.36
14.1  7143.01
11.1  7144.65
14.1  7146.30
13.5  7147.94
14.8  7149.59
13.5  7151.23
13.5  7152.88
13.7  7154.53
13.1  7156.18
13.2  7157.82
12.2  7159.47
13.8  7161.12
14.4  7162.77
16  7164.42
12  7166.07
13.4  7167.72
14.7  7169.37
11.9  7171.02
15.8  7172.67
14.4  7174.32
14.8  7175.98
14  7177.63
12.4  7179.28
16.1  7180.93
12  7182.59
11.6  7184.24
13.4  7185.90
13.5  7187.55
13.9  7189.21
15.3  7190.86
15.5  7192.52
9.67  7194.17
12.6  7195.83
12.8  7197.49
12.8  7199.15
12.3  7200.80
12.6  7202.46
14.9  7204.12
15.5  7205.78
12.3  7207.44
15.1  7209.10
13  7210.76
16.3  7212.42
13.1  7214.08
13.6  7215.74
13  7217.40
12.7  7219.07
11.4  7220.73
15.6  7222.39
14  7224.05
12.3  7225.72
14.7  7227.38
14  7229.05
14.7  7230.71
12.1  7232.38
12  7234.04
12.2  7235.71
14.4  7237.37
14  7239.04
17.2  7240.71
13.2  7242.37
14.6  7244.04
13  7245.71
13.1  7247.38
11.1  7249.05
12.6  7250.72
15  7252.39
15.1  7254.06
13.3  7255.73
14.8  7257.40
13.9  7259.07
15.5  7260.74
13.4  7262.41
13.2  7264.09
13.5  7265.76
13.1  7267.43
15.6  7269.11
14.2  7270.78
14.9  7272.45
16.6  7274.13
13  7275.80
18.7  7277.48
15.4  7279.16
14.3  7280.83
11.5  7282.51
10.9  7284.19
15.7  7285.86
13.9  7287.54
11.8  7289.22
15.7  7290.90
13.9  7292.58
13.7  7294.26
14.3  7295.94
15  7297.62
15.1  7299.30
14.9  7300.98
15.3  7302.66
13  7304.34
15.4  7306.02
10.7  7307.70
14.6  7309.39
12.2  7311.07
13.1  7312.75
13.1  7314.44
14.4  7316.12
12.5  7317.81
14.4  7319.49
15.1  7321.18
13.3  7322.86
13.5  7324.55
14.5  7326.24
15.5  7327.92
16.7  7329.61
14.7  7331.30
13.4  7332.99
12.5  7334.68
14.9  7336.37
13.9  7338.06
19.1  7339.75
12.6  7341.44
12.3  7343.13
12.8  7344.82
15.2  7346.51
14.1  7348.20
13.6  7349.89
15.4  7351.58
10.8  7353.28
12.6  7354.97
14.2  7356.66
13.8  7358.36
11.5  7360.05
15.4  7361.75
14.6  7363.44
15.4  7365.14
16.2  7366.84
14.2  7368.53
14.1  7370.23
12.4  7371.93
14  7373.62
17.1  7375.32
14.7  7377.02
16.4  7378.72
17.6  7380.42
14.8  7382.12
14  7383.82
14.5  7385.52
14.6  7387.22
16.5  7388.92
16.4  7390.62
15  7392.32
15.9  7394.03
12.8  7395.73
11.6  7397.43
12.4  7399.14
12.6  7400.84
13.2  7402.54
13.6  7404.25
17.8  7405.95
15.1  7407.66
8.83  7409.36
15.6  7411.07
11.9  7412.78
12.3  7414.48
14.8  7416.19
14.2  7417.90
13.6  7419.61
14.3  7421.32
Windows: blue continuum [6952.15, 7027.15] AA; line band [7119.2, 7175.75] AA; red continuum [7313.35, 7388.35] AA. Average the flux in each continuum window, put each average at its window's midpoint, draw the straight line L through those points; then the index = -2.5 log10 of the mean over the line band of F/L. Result 0.04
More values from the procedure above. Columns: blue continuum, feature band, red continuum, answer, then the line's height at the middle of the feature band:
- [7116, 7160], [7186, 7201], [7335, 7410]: 0.061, 14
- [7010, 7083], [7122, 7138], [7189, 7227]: -0.040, 13.8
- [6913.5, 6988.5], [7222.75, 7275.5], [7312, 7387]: 0.029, 14.3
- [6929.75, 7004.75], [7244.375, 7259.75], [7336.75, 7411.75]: 0.061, 14.4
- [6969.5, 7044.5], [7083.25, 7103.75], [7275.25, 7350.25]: 0.038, 14.3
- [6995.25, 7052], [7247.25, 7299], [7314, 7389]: 0.015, 14.3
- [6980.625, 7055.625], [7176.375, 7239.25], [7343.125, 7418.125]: 0.060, 14.2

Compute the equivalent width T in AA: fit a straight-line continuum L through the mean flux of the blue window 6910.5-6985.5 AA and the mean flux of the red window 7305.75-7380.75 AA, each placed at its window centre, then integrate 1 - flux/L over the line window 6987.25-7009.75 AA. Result -1.0 AA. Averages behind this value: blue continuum 14.4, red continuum 14.2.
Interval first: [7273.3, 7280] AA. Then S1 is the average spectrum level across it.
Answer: 15.9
